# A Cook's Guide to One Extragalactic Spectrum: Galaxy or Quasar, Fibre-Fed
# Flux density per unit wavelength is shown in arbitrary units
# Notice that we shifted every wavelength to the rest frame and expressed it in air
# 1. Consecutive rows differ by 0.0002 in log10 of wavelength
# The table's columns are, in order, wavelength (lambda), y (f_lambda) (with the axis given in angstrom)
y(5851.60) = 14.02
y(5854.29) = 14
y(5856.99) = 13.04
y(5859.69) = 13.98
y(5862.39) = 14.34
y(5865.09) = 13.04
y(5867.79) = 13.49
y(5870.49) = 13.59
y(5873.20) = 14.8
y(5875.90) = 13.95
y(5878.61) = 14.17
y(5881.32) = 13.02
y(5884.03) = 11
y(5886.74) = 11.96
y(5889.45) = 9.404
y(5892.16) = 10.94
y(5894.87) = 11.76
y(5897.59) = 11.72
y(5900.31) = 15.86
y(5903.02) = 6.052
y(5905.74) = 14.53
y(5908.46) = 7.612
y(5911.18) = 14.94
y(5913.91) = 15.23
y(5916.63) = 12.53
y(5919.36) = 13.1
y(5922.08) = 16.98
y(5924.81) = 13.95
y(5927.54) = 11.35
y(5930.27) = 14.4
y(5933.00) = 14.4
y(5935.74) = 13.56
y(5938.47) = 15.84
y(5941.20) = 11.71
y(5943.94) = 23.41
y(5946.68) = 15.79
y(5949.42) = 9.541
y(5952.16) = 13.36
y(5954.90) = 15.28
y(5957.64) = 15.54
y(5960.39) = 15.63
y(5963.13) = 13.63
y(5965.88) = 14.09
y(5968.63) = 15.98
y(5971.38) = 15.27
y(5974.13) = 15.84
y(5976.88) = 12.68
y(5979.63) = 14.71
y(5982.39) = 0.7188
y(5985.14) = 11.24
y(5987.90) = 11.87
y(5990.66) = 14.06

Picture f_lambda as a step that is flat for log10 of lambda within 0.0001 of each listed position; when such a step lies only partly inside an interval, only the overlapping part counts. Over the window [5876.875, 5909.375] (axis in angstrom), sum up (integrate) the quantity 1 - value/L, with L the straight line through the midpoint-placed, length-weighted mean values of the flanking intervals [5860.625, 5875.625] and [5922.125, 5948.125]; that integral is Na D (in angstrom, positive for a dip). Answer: 6.1 angstrom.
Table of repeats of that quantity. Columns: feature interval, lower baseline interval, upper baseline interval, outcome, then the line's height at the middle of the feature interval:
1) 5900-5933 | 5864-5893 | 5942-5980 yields 1.83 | 13.8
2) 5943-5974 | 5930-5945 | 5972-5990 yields -3.74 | 13.5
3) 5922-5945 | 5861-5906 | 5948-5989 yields -3.63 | 12.8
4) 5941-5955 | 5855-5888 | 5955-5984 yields -1.69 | 13.5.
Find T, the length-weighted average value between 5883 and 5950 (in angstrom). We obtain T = 13.2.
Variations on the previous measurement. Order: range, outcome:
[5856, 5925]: 12.9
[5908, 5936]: 13.6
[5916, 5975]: 14.6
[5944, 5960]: 14.8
